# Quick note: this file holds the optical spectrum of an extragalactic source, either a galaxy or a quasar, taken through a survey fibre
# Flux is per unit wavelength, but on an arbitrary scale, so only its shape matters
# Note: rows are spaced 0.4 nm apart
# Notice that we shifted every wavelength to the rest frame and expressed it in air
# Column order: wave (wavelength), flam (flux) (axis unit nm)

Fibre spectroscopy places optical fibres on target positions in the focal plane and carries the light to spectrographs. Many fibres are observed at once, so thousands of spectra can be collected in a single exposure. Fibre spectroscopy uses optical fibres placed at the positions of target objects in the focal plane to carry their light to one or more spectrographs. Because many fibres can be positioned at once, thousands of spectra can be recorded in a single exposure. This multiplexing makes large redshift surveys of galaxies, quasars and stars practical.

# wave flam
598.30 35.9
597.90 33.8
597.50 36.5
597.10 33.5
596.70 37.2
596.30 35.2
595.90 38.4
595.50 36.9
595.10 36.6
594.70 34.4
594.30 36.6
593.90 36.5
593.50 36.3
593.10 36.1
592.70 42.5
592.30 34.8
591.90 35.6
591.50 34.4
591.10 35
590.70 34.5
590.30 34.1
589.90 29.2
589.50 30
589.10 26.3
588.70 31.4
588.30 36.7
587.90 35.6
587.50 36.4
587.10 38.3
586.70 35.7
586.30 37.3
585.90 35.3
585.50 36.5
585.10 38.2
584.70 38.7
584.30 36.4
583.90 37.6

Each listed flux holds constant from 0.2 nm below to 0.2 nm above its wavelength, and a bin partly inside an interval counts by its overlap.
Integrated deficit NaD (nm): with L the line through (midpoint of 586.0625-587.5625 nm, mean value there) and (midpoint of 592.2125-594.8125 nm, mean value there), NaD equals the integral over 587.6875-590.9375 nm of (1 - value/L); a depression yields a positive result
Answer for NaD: 0.41 nm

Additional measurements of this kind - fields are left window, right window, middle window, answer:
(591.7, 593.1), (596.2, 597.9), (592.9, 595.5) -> 0.035 nm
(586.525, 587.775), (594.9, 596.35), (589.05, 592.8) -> 0.320 nm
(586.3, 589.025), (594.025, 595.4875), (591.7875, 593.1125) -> -0.063 nm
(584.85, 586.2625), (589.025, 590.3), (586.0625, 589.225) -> -0.165 nm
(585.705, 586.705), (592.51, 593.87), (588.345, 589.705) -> 0.252 nm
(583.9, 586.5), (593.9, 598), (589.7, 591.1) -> 0.139 nm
